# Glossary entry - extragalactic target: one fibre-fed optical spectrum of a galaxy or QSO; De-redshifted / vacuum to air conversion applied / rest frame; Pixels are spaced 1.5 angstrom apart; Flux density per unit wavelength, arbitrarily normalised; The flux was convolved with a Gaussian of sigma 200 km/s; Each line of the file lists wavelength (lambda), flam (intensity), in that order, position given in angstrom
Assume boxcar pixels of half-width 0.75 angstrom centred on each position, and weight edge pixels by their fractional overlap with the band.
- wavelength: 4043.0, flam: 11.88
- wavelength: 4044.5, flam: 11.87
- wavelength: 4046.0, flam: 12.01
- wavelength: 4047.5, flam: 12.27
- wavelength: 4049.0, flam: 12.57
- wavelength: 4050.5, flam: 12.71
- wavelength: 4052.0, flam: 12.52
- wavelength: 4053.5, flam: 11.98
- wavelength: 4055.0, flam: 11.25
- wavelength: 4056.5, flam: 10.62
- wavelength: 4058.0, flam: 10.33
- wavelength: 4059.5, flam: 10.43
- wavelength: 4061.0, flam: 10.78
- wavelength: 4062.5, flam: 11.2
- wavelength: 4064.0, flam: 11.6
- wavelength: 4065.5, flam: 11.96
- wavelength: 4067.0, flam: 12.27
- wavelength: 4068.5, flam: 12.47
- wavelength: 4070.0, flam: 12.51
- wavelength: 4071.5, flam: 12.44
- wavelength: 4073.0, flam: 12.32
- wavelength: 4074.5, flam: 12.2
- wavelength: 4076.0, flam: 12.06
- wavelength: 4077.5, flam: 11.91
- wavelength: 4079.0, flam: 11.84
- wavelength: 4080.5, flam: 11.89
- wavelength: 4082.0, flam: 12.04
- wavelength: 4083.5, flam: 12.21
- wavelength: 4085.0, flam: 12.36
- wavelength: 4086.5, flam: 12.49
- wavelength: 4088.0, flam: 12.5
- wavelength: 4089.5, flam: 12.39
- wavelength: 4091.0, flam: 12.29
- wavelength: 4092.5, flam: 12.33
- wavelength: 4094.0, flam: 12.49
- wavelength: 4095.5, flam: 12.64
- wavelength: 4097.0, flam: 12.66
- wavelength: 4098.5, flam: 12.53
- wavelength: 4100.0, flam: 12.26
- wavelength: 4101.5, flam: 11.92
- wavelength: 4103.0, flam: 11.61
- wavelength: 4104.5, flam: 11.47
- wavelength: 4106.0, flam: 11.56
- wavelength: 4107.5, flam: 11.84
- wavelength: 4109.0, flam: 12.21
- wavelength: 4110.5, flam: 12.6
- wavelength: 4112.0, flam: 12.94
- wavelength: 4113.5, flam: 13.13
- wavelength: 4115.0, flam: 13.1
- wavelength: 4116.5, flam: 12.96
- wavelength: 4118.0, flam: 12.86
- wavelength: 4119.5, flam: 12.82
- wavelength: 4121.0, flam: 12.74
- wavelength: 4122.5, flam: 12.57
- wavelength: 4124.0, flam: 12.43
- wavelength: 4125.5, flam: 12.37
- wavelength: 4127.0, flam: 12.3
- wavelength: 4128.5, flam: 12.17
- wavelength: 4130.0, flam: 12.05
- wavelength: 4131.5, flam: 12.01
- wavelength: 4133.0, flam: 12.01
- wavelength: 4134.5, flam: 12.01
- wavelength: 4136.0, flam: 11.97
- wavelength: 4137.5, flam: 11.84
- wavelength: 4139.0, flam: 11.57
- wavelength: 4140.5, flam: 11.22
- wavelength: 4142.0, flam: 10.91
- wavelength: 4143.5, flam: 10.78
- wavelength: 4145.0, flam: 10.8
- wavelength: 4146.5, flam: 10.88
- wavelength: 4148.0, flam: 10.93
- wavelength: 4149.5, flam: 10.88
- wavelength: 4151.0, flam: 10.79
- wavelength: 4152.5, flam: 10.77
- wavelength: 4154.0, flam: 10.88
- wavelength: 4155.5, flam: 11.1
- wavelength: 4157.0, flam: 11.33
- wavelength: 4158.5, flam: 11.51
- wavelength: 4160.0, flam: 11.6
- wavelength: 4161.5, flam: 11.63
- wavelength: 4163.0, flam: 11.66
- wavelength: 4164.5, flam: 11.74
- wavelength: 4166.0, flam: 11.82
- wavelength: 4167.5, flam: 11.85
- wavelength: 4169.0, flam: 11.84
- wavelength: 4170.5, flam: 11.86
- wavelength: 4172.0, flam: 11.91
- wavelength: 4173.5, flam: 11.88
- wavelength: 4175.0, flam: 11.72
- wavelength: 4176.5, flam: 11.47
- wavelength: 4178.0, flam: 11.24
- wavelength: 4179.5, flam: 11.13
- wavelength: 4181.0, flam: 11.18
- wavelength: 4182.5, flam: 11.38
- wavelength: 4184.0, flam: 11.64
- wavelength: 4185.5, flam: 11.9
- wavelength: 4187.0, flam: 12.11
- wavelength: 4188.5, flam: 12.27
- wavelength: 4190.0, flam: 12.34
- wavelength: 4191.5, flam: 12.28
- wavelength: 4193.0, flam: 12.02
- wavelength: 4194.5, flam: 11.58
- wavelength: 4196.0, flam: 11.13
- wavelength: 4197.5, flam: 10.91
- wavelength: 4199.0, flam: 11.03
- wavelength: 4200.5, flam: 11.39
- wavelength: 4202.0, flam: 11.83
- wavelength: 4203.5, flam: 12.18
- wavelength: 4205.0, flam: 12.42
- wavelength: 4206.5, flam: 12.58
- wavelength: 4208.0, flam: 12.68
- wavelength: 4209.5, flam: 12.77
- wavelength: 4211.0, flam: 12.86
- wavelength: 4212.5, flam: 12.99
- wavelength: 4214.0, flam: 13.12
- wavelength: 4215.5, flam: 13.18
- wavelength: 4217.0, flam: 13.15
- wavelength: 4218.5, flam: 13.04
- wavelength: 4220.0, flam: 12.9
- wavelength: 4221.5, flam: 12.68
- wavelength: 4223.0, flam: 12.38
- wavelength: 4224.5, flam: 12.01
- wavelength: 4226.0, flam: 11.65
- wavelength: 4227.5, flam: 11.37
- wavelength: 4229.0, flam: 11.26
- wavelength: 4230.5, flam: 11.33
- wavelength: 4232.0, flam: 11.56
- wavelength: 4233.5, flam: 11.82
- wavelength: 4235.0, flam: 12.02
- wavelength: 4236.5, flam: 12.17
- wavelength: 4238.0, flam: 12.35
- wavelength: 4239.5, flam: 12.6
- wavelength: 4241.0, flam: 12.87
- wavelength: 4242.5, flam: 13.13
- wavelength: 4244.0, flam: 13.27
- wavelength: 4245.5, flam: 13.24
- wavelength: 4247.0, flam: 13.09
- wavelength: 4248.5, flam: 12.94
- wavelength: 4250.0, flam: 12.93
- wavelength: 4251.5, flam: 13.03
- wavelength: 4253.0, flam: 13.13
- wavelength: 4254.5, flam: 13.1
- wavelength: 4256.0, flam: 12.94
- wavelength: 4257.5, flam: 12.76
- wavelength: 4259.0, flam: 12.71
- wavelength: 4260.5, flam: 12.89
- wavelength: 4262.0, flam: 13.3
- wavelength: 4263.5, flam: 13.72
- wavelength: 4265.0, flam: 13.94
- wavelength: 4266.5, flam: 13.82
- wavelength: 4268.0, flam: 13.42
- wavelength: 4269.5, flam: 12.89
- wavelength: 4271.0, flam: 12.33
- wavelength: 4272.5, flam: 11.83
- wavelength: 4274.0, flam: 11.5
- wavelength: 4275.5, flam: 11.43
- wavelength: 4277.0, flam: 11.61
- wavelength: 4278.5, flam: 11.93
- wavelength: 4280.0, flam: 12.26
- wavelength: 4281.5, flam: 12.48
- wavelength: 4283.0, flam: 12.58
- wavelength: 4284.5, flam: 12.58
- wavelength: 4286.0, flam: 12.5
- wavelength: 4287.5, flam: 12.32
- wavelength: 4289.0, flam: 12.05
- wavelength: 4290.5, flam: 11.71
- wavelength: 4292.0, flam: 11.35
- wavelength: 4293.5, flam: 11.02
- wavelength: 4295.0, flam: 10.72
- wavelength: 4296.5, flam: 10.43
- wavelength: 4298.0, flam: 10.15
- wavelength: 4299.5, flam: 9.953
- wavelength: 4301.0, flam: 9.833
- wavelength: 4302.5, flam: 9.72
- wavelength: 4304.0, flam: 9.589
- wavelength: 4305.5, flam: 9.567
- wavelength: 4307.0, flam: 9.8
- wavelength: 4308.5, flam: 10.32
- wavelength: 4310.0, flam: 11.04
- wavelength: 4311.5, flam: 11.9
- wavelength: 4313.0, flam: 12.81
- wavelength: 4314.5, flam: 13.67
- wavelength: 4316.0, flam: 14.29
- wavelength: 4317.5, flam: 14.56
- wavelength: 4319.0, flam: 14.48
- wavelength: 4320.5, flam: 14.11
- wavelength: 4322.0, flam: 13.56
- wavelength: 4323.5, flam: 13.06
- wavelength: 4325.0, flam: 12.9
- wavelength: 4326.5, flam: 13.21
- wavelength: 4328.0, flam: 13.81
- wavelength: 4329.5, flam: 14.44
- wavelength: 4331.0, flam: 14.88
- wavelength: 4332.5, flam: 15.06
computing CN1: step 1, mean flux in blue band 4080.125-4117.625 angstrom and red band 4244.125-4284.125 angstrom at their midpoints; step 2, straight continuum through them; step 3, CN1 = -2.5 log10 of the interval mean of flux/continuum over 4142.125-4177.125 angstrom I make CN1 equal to 0.103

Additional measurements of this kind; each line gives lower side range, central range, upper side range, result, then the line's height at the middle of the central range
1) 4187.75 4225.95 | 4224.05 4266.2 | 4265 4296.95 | -0.04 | 12.2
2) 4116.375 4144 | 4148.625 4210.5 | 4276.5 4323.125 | 0.03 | 12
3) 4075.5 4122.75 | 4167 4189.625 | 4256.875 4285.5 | 0.07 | 12.5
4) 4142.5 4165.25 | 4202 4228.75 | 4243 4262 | -0.02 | 12.3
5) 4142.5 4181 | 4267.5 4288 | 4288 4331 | -0.04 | 11.8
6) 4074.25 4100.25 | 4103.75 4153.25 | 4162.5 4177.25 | 0.01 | 12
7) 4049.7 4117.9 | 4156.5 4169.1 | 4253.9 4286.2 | 0.06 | 12.3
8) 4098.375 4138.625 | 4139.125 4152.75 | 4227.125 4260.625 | 0.13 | 12.4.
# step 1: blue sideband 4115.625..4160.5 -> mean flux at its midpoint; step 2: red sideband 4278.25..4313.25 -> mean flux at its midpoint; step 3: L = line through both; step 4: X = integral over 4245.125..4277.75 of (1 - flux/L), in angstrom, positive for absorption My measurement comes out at -4.5 angstrom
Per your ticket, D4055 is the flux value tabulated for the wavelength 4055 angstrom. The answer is 11.25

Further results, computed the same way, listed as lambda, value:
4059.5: 10.43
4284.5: 12.58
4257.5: 12.76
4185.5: 11.9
